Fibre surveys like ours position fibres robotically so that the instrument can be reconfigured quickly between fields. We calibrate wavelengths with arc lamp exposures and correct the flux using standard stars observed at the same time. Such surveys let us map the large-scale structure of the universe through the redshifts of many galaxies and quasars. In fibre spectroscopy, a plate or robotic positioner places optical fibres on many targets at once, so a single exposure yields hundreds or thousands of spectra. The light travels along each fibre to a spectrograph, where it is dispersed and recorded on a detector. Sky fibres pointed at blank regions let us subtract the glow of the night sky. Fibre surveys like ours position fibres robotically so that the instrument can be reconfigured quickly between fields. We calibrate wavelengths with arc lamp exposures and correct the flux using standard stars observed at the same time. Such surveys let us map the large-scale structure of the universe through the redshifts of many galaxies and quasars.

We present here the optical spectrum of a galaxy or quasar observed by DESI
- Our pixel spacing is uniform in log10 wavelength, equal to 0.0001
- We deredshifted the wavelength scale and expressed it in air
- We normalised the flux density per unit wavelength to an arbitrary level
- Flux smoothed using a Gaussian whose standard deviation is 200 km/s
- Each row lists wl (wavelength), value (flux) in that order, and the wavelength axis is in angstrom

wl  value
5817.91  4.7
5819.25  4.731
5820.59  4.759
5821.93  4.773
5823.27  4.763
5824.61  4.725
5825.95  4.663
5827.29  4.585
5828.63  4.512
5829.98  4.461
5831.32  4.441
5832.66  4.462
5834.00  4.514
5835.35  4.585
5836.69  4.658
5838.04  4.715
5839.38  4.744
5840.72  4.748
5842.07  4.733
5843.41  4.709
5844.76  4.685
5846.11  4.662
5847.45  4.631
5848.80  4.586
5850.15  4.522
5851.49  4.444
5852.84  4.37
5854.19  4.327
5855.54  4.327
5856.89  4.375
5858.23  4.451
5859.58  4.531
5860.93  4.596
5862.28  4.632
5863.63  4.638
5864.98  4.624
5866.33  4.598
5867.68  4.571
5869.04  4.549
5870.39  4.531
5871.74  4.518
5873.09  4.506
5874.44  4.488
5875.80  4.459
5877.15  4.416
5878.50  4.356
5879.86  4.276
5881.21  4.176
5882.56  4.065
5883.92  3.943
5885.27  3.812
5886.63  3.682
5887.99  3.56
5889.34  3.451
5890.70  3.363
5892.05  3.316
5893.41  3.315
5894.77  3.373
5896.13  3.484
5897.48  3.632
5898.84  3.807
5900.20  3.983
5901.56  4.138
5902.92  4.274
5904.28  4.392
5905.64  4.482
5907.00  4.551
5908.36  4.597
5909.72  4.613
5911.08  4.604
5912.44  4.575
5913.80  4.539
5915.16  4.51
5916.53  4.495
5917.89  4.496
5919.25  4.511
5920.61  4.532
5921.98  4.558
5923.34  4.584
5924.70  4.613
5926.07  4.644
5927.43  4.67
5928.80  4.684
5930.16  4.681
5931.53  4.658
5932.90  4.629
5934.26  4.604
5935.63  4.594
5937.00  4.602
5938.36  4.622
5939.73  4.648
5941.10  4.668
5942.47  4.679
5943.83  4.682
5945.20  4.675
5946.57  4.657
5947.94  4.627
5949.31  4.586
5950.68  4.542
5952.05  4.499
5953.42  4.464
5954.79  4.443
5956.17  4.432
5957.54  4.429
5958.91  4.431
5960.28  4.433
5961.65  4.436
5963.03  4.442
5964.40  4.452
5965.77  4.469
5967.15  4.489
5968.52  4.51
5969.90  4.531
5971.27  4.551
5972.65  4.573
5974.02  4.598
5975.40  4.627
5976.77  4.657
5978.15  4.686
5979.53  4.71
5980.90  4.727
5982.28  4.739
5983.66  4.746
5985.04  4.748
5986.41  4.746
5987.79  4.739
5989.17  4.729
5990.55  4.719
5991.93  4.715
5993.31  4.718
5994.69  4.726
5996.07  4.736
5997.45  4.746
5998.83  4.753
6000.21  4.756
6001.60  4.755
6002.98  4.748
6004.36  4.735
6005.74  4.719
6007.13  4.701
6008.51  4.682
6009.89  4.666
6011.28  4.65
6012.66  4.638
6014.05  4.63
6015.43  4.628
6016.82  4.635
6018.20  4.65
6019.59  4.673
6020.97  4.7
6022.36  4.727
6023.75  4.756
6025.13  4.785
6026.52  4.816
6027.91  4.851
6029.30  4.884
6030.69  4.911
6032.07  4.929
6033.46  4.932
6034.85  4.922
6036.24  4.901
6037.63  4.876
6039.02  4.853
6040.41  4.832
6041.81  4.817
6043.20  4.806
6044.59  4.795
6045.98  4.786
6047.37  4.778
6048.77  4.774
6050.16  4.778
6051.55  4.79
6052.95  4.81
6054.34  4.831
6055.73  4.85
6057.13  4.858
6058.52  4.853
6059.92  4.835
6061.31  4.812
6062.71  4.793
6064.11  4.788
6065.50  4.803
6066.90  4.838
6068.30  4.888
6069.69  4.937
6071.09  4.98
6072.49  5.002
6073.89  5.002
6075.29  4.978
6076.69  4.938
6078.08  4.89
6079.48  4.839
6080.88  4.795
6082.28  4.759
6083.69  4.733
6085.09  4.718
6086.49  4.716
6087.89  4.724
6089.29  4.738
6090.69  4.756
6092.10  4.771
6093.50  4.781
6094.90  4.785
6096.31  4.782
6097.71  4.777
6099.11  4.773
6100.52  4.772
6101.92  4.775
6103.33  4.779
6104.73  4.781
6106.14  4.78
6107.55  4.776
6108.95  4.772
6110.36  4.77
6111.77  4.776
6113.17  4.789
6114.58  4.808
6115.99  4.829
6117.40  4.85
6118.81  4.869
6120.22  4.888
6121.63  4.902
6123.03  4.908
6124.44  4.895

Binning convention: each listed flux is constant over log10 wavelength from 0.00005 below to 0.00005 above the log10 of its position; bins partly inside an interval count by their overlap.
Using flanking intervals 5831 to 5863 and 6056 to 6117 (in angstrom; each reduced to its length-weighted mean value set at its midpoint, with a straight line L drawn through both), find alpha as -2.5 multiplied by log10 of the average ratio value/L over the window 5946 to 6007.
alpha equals 0.018 mag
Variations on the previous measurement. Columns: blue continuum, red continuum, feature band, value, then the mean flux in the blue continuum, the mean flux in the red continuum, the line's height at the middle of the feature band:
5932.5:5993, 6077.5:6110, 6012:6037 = -0.022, 4.6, 4.77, 4.68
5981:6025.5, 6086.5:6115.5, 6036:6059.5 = -0.018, 4.71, 4.77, 4.74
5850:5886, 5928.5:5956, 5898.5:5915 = 0.028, 4.41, 4.61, 4.51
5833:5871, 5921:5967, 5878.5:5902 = 0.217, 4.57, 4.57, 4.57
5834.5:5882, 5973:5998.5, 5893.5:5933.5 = 0.058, 4.53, 4.71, 4.61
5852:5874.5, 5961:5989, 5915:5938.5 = -0.007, 4.51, 4.61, 4.57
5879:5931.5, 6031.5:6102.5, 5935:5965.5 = -0.044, 4.19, 4.83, 4.37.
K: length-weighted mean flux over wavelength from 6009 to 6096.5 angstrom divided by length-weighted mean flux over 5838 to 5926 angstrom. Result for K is 1.1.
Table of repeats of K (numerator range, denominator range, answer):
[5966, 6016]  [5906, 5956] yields 1.02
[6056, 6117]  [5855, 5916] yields 1.14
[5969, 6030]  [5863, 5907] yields 1.15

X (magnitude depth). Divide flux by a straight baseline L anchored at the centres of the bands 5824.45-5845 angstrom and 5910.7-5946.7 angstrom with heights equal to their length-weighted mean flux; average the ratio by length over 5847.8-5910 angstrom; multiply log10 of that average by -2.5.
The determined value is 0.10 mag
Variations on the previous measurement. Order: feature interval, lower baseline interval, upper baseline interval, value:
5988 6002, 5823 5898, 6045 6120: -0.02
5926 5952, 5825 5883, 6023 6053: 0.01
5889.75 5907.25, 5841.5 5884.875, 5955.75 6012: 0.18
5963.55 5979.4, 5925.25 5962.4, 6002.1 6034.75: 0.02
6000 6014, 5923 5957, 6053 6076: 0.01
